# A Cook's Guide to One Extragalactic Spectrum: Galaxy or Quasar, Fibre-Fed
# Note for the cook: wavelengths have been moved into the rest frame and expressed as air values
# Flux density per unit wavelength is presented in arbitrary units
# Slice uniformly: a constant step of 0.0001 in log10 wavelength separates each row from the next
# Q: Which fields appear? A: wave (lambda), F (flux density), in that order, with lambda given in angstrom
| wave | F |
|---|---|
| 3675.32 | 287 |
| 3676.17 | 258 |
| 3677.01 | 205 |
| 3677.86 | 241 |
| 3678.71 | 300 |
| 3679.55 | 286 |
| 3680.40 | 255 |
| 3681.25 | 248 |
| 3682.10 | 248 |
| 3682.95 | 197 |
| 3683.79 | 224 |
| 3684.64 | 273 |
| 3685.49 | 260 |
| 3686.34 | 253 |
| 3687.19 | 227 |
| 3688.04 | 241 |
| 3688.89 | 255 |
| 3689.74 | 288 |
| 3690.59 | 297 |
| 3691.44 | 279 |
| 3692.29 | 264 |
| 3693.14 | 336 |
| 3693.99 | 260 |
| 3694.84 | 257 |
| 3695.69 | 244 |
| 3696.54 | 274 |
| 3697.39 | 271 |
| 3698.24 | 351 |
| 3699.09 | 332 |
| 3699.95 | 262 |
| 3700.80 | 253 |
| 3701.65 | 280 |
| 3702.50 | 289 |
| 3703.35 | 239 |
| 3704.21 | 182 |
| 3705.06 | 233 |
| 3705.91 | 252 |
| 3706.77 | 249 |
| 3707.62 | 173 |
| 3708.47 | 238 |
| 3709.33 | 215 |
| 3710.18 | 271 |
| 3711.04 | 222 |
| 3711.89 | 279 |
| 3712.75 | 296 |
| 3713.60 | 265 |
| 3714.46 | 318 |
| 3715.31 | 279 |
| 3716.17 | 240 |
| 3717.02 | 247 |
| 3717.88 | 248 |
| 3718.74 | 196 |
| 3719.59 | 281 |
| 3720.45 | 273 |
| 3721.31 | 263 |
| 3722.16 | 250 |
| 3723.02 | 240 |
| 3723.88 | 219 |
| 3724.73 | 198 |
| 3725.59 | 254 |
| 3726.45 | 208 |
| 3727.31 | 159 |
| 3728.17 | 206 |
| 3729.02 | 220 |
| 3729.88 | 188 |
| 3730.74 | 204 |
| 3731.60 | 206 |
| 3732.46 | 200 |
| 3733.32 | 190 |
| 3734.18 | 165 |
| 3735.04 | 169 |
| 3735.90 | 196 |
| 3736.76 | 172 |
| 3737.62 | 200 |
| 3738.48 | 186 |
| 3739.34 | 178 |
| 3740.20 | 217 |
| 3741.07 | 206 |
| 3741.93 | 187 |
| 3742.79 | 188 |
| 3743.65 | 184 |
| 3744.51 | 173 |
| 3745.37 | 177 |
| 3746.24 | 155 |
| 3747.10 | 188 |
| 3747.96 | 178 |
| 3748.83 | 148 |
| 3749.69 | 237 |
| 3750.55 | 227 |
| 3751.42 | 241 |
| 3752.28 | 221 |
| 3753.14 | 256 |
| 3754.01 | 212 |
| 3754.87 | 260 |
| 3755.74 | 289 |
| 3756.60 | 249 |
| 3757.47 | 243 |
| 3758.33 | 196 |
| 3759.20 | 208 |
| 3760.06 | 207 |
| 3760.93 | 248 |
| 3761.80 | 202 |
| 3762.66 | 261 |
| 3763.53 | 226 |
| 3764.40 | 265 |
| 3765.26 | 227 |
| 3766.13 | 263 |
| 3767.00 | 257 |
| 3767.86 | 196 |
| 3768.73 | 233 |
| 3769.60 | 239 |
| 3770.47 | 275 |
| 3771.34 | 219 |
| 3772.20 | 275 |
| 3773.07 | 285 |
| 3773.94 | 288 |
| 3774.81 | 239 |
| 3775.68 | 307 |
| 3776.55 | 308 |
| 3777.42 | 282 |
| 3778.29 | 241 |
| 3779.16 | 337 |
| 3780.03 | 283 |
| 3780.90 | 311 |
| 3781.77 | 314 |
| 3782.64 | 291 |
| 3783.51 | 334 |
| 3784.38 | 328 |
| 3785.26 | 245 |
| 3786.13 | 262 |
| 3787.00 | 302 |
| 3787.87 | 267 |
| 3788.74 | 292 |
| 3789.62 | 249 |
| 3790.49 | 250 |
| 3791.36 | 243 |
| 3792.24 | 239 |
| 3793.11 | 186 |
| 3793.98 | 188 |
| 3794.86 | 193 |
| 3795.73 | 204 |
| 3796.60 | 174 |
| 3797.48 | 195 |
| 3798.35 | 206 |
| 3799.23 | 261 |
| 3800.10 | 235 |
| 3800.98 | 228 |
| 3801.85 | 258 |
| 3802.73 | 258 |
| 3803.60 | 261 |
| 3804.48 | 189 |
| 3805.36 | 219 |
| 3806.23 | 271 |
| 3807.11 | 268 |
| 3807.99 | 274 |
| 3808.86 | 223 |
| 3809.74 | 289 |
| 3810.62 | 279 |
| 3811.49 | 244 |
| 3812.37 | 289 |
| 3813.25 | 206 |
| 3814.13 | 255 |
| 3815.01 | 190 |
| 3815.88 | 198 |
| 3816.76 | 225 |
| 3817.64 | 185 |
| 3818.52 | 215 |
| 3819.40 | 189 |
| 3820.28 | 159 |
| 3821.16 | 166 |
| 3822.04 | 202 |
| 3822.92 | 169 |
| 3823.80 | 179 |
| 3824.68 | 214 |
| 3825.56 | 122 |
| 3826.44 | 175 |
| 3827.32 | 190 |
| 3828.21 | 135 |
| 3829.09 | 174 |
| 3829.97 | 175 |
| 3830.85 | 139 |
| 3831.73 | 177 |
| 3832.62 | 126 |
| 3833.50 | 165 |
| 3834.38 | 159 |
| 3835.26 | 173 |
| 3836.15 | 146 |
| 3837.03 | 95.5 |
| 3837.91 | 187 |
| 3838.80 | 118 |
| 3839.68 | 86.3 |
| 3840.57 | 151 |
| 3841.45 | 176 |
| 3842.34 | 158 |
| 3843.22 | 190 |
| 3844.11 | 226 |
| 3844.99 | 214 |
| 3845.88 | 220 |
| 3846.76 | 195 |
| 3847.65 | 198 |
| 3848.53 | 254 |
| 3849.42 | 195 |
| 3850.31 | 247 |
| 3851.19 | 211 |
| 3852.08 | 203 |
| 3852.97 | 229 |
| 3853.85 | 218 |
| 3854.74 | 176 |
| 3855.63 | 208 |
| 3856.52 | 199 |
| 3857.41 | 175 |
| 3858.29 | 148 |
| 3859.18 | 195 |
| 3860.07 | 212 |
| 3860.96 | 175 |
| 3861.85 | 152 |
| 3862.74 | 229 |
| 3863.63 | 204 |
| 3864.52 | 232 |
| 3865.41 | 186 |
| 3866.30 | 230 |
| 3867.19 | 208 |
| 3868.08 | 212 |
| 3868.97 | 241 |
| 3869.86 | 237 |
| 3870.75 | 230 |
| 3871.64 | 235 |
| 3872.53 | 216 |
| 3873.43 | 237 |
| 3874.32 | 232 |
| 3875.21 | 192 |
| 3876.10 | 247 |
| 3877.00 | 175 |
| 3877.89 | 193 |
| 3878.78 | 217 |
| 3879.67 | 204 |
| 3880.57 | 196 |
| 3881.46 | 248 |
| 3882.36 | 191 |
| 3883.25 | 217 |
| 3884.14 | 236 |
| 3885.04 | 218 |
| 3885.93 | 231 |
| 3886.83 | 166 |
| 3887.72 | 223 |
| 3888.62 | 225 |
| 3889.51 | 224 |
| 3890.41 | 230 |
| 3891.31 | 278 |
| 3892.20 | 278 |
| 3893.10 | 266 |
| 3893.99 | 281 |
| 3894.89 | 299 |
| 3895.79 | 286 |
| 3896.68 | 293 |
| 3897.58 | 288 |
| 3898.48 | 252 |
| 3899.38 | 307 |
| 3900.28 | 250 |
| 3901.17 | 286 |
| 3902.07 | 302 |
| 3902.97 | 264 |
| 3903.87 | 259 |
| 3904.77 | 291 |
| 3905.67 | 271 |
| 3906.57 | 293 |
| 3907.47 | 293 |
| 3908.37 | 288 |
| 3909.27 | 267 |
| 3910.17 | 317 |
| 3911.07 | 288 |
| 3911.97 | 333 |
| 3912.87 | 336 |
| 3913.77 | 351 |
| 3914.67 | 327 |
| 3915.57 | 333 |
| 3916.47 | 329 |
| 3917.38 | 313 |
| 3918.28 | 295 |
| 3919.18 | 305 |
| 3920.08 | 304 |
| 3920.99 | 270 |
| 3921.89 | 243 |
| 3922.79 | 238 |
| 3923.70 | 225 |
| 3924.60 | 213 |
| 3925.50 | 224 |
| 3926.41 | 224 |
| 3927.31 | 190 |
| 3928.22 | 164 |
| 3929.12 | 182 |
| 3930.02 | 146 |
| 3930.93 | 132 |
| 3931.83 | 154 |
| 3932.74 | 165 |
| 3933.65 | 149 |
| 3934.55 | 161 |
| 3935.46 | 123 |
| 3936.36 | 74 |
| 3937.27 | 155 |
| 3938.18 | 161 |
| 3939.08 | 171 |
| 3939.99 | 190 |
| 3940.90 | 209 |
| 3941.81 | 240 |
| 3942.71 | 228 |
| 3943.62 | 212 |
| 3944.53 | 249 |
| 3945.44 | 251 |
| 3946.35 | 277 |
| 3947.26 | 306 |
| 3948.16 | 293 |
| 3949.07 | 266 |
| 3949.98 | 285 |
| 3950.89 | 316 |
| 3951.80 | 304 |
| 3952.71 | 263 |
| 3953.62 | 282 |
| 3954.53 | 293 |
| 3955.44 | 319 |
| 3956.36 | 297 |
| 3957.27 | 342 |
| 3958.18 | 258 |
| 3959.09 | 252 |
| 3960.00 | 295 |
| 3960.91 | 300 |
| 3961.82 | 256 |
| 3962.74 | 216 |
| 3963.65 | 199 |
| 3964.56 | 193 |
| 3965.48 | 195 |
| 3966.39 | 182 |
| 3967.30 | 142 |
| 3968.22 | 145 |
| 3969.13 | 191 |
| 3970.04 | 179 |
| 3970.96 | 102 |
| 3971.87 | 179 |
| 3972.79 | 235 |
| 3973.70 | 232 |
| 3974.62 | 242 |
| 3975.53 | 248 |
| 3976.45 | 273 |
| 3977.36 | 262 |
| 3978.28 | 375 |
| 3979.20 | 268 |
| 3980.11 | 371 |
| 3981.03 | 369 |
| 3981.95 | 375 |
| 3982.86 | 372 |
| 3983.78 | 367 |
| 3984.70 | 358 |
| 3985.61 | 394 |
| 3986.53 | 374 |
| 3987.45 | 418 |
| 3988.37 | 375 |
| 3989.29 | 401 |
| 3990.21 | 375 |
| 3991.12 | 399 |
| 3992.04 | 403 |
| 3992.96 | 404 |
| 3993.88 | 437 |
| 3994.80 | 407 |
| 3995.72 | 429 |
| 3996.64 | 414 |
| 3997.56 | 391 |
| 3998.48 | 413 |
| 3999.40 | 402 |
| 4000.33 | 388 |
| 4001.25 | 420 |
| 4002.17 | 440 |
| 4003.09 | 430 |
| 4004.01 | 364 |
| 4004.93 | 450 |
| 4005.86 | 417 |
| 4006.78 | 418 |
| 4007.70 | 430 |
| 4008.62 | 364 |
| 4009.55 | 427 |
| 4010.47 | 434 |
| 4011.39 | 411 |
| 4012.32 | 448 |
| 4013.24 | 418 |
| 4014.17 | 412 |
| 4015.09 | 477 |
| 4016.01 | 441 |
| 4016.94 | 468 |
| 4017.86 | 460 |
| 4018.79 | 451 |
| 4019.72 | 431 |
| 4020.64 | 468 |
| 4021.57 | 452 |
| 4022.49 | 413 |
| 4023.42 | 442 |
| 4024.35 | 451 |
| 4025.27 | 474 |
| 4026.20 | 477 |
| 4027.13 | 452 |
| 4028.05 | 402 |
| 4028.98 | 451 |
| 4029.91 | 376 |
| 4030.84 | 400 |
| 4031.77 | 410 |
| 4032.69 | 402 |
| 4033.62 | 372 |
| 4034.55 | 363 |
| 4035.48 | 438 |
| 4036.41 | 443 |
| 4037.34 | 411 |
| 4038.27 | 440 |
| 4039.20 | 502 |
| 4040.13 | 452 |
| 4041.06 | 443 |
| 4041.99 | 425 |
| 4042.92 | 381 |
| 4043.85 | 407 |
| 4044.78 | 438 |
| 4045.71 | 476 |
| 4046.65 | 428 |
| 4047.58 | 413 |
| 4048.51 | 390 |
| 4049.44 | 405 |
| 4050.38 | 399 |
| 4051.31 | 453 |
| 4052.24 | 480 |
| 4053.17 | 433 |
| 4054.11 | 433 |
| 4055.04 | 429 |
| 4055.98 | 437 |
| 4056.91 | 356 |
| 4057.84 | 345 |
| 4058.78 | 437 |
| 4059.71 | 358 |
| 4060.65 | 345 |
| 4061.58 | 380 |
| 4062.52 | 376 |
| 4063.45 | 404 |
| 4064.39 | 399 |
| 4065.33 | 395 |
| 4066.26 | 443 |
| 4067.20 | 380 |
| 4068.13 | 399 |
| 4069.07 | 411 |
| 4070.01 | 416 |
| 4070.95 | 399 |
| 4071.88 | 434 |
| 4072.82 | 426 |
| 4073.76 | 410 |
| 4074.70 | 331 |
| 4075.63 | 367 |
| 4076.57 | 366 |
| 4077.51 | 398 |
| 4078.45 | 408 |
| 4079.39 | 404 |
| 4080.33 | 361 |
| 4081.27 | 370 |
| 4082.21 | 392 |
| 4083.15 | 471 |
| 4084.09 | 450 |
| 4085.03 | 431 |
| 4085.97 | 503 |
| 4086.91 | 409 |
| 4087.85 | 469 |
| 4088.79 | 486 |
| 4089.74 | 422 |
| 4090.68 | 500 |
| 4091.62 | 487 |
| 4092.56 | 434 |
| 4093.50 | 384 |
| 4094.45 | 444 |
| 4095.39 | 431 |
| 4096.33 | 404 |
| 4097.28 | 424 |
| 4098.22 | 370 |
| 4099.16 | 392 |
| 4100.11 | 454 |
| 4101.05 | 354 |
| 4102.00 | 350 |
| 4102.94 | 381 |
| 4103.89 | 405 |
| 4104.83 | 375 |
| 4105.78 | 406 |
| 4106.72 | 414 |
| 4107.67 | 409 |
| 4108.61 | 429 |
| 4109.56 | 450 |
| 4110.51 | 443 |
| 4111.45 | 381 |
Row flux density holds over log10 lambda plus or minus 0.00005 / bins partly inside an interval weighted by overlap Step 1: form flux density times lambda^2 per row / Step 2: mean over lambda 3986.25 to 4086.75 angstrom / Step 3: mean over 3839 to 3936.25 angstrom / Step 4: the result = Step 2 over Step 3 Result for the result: 1.95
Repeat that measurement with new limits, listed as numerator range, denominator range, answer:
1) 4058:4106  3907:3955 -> 1.81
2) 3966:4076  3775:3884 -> 2.00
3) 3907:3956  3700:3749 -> 1.24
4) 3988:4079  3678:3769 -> 2.08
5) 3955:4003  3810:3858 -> 1.80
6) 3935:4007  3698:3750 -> 1.52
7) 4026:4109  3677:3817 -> 2.02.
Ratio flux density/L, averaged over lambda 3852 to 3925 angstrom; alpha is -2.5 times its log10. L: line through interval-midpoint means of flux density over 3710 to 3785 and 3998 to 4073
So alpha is 0.31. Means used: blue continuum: 235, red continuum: 421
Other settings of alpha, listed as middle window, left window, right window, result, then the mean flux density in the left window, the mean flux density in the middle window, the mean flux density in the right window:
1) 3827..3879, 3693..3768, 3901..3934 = 0.28 mag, 230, 192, 258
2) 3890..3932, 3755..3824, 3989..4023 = 0.27 mag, 243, 268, 422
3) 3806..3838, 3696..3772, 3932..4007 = 0.28 mag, 229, 195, 292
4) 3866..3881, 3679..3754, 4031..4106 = 0.40 mag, 234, 218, 413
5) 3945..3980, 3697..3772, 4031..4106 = 0.37 mag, 228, 252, 413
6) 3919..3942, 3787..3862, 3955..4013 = 0.44 mag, 202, 191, 332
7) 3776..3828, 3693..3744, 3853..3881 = -0.09 mag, 234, 237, 207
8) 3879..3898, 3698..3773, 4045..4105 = 0.28 mag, 228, 241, 411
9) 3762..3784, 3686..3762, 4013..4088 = -0.04 mag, 232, 270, 419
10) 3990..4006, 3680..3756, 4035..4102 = -0.09 mag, 234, 411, 416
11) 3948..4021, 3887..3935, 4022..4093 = 0.01 mag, 258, 340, 419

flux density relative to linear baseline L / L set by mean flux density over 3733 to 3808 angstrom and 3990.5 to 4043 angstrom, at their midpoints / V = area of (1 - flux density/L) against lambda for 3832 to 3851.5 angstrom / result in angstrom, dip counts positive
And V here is 7.7 angstrom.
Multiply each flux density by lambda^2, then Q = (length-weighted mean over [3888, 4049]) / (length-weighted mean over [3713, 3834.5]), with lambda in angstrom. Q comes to 1.58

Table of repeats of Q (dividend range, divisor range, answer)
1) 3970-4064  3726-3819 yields 1.94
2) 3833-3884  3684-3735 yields 0.87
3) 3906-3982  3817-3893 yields 1.31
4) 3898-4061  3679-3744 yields 1.60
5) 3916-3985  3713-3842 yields 1.20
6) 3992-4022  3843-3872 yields 2.20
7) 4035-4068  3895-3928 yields 1.59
